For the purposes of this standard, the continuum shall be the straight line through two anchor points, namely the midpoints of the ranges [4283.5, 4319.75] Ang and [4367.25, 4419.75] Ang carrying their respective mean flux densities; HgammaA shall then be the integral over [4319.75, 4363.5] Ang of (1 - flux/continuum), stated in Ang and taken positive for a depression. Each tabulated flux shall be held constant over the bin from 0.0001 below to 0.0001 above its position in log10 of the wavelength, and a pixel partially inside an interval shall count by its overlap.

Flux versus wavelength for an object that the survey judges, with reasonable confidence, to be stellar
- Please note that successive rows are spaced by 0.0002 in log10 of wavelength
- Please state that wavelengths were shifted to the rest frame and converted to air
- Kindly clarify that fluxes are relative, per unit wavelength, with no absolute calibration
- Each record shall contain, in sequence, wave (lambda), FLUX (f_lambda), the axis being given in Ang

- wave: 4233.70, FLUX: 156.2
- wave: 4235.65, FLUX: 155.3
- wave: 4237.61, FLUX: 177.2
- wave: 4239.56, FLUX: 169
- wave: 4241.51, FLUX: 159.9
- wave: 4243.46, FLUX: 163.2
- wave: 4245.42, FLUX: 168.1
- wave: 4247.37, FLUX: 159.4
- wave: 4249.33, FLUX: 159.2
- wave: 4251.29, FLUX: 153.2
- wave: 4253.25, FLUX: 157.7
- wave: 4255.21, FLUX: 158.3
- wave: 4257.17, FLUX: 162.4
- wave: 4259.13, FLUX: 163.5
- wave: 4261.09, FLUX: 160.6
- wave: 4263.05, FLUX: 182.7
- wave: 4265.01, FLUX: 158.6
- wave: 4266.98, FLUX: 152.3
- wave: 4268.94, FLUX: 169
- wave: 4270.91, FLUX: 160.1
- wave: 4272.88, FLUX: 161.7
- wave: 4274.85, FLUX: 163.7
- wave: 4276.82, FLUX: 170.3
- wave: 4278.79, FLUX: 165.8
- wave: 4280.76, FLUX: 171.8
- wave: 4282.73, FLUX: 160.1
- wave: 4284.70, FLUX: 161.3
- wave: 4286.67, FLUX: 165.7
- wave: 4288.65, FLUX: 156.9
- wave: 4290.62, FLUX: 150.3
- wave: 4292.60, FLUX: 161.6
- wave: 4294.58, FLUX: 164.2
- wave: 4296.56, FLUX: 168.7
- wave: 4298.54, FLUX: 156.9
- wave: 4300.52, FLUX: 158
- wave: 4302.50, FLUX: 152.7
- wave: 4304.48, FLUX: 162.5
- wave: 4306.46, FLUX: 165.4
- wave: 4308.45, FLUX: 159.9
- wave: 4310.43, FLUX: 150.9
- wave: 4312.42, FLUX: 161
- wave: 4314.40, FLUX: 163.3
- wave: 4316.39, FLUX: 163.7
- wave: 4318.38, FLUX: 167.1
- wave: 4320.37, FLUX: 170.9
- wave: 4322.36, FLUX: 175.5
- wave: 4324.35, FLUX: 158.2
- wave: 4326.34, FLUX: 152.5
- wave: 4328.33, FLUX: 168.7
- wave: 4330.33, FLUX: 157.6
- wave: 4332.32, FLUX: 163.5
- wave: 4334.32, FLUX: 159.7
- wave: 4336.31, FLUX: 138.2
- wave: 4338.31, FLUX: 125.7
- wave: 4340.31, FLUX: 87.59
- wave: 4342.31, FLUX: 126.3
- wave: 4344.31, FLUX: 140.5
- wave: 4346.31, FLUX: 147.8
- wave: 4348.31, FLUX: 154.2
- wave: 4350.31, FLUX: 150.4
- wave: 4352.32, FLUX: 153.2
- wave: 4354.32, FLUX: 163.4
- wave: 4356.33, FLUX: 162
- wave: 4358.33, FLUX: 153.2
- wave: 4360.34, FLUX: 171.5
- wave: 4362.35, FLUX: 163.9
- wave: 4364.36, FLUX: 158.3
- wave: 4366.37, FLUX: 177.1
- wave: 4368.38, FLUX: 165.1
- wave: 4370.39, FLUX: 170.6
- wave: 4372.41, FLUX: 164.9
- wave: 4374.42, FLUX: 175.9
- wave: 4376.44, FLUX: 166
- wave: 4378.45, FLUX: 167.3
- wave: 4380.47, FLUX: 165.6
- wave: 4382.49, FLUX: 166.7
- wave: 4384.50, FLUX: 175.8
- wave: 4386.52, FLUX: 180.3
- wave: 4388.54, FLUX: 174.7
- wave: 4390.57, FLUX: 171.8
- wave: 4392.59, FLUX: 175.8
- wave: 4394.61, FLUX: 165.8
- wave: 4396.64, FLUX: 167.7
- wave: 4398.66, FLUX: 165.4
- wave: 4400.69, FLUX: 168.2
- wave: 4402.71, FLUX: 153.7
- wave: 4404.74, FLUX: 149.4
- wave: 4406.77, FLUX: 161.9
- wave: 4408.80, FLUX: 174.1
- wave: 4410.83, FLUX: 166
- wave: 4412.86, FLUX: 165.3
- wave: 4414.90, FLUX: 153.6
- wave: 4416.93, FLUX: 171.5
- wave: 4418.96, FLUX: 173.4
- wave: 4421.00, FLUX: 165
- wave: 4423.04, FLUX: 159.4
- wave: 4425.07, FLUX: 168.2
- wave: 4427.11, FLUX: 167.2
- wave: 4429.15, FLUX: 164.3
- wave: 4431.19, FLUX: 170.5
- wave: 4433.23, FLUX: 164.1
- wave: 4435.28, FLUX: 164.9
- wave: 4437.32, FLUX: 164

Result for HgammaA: 3.15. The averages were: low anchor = 161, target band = 152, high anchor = 168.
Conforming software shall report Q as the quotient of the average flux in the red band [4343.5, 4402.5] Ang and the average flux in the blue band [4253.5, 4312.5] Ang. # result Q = 1.02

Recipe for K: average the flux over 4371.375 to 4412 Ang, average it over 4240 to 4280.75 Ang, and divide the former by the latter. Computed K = 1.03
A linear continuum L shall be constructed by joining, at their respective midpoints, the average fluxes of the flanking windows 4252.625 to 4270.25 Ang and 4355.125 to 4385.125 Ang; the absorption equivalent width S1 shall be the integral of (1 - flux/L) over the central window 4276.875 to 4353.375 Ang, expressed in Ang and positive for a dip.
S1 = 4.1 Ang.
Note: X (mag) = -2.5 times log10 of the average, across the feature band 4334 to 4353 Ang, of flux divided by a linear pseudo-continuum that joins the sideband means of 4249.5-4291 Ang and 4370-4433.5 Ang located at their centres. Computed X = 0.20 mag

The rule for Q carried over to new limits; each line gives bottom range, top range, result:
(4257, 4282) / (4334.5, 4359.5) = 0.87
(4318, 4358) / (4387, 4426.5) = 1.10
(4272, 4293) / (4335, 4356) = 0.86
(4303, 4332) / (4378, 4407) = 1.03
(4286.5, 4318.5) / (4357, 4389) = 1.05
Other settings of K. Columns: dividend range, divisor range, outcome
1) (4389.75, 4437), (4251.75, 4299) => 1.02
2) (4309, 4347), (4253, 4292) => 0.93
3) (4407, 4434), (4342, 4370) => 1.06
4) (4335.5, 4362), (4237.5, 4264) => 0.89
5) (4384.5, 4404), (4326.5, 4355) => 1.16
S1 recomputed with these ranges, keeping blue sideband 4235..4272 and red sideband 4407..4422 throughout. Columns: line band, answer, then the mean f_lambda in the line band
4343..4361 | 1.18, 154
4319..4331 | 0.02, 164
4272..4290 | -0.06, 164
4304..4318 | 0.25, 161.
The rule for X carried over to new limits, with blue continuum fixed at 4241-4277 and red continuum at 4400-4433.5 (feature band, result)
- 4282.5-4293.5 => 0.02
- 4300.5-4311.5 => 0.03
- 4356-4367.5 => -0.01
